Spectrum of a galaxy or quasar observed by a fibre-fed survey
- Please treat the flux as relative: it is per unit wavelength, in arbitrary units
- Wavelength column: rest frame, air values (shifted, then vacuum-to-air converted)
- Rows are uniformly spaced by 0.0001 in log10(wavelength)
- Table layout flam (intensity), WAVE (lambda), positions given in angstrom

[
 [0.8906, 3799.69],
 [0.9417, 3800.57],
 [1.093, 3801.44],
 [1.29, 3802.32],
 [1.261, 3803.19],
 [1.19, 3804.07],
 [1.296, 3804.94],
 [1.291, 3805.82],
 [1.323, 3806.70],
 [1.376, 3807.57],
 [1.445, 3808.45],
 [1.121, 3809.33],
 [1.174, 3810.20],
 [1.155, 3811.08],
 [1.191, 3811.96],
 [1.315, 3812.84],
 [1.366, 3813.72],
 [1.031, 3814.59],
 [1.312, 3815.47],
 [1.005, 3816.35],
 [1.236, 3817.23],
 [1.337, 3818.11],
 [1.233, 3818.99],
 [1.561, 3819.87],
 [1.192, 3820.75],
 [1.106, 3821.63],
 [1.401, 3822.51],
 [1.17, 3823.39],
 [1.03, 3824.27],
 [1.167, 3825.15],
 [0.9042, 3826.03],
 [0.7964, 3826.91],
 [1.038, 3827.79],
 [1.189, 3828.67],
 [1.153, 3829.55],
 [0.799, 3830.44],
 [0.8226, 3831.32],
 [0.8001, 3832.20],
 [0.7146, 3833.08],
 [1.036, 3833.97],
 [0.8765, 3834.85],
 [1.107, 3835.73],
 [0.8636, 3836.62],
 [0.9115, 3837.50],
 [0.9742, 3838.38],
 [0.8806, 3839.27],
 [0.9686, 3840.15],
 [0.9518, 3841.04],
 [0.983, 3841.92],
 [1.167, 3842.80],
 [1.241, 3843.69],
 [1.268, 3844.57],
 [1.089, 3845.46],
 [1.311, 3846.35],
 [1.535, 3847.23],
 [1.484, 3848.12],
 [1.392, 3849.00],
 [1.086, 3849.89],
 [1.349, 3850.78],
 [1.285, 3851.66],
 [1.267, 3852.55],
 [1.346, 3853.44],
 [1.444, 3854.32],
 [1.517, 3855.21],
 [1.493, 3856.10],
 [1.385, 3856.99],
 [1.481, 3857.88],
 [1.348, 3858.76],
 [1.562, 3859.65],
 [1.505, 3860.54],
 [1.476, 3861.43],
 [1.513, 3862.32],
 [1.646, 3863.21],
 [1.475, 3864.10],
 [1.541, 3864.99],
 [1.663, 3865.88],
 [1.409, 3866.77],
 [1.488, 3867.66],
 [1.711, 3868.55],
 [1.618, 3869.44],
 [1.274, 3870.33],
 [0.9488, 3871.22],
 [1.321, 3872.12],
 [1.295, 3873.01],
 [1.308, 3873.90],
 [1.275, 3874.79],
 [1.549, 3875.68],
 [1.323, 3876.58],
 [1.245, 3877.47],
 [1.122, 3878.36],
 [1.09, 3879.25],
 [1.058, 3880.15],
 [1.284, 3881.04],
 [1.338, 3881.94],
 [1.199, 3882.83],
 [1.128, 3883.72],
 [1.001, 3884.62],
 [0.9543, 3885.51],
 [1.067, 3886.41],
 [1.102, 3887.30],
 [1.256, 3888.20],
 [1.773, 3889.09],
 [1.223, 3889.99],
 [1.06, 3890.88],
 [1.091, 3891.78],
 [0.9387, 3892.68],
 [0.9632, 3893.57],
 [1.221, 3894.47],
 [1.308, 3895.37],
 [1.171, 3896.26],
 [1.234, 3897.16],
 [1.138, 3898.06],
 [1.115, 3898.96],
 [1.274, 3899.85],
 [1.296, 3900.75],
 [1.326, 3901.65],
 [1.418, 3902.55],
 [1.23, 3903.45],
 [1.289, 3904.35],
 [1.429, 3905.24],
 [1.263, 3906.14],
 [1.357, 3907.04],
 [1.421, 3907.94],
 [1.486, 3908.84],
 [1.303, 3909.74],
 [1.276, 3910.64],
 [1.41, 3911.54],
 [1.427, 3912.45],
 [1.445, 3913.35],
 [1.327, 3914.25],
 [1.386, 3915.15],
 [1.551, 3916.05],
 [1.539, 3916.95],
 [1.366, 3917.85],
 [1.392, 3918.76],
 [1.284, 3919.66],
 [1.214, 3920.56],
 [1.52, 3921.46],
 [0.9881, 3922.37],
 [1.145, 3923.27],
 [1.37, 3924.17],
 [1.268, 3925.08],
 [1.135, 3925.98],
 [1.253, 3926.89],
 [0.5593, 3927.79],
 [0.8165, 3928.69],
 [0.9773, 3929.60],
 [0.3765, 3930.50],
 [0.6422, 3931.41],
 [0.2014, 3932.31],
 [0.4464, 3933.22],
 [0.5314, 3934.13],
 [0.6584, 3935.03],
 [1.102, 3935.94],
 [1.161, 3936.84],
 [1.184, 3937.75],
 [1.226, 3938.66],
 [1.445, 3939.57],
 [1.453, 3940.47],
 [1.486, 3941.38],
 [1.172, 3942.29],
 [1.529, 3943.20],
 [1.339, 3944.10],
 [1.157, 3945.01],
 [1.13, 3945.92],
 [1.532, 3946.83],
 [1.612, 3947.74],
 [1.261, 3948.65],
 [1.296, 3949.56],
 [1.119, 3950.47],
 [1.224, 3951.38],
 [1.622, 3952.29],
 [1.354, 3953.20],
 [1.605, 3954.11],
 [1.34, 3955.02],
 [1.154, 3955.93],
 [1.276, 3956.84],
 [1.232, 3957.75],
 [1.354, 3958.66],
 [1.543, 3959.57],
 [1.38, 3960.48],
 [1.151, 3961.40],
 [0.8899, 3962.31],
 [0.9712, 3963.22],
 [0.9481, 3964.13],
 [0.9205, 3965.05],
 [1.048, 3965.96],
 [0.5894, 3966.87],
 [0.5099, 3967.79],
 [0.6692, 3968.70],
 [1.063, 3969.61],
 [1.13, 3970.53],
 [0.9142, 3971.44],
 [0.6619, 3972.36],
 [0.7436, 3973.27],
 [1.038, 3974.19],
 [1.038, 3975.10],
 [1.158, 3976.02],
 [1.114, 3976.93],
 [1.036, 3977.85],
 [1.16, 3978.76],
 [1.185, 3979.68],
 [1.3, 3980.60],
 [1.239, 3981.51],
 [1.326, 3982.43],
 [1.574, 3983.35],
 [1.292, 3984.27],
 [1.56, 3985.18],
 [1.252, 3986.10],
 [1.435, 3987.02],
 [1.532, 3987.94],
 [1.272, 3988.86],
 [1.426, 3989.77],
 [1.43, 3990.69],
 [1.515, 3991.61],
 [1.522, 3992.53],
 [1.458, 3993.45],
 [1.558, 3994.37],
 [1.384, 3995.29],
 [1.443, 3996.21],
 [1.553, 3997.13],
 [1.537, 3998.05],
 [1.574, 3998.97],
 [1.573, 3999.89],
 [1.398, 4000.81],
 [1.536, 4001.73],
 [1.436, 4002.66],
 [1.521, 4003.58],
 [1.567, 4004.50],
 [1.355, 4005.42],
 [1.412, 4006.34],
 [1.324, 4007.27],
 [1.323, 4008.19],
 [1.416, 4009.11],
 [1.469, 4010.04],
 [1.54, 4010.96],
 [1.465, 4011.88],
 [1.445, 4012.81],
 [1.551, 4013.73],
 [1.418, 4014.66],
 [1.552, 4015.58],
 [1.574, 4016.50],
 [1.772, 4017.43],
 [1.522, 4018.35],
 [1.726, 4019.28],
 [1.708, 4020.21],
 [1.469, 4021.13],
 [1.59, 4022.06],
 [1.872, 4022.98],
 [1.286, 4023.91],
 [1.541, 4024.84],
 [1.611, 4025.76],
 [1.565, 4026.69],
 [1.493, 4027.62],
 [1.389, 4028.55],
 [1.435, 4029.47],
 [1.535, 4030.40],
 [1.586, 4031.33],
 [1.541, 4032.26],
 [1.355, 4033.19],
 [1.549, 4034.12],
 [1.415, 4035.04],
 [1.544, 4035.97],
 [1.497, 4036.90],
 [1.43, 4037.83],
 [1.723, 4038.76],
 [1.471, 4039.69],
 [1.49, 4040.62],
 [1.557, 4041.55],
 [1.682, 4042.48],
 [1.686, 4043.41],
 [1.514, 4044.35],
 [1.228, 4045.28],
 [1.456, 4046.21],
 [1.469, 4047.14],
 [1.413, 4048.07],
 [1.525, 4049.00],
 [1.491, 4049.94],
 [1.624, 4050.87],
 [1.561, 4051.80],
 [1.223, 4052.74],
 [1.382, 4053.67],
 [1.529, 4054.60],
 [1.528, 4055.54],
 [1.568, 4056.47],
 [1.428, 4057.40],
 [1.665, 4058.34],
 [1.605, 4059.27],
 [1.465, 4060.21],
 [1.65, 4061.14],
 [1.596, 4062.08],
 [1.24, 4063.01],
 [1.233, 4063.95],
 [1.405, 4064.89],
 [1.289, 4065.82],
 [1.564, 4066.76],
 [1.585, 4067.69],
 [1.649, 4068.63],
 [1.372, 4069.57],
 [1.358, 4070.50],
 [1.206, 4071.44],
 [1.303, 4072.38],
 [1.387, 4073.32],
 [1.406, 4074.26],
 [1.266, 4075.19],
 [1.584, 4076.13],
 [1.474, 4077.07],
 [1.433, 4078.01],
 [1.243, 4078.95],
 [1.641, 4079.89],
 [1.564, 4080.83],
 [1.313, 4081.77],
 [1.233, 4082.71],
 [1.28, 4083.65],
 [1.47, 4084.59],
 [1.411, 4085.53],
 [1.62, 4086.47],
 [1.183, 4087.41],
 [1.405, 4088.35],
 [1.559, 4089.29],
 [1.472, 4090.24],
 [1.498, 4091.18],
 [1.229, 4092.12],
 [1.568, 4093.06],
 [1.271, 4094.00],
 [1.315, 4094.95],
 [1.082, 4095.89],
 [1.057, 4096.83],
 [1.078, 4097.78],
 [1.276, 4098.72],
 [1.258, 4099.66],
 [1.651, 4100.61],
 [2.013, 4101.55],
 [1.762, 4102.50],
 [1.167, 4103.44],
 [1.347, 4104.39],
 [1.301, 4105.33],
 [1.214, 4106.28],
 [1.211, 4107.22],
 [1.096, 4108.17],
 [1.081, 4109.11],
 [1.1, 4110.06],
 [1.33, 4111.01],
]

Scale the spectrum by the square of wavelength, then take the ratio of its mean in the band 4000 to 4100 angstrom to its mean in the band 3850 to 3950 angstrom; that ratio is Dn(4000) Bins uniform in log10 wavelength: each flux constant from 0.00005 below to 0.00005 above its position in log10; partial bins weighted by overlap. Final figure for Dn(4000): 1.25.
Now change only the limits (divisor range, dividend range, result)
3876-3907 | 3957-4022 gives 1.14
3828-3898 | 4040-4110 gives 1.28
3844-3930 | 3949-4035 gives 1.09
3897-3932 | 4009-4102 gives 1.28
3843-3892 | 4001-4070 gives 1.23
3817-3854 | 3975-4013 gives 1.35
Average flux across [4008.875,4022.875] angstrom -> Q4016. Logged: 1.56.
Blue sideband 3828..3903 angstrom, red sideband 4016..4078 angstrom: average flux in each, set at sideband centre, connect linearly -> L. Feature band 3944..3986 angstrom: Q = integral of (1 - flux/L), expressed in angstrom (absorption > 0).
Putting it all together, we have 6.40 angstrom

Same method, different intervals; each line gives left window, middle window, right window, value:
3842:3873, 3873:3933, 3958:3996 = 5.1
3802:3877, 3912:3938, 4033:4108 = 4.7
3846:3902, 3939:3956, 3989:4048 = 0.6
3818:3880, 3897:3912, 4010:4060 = 0.1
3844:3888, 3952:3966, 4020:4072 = 1.8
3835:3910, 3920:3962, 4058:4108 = 4.9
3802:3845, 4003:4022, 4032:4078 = -1.3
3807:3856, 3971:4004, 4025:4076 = 1.5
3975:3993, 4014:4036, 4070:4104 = -3.2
